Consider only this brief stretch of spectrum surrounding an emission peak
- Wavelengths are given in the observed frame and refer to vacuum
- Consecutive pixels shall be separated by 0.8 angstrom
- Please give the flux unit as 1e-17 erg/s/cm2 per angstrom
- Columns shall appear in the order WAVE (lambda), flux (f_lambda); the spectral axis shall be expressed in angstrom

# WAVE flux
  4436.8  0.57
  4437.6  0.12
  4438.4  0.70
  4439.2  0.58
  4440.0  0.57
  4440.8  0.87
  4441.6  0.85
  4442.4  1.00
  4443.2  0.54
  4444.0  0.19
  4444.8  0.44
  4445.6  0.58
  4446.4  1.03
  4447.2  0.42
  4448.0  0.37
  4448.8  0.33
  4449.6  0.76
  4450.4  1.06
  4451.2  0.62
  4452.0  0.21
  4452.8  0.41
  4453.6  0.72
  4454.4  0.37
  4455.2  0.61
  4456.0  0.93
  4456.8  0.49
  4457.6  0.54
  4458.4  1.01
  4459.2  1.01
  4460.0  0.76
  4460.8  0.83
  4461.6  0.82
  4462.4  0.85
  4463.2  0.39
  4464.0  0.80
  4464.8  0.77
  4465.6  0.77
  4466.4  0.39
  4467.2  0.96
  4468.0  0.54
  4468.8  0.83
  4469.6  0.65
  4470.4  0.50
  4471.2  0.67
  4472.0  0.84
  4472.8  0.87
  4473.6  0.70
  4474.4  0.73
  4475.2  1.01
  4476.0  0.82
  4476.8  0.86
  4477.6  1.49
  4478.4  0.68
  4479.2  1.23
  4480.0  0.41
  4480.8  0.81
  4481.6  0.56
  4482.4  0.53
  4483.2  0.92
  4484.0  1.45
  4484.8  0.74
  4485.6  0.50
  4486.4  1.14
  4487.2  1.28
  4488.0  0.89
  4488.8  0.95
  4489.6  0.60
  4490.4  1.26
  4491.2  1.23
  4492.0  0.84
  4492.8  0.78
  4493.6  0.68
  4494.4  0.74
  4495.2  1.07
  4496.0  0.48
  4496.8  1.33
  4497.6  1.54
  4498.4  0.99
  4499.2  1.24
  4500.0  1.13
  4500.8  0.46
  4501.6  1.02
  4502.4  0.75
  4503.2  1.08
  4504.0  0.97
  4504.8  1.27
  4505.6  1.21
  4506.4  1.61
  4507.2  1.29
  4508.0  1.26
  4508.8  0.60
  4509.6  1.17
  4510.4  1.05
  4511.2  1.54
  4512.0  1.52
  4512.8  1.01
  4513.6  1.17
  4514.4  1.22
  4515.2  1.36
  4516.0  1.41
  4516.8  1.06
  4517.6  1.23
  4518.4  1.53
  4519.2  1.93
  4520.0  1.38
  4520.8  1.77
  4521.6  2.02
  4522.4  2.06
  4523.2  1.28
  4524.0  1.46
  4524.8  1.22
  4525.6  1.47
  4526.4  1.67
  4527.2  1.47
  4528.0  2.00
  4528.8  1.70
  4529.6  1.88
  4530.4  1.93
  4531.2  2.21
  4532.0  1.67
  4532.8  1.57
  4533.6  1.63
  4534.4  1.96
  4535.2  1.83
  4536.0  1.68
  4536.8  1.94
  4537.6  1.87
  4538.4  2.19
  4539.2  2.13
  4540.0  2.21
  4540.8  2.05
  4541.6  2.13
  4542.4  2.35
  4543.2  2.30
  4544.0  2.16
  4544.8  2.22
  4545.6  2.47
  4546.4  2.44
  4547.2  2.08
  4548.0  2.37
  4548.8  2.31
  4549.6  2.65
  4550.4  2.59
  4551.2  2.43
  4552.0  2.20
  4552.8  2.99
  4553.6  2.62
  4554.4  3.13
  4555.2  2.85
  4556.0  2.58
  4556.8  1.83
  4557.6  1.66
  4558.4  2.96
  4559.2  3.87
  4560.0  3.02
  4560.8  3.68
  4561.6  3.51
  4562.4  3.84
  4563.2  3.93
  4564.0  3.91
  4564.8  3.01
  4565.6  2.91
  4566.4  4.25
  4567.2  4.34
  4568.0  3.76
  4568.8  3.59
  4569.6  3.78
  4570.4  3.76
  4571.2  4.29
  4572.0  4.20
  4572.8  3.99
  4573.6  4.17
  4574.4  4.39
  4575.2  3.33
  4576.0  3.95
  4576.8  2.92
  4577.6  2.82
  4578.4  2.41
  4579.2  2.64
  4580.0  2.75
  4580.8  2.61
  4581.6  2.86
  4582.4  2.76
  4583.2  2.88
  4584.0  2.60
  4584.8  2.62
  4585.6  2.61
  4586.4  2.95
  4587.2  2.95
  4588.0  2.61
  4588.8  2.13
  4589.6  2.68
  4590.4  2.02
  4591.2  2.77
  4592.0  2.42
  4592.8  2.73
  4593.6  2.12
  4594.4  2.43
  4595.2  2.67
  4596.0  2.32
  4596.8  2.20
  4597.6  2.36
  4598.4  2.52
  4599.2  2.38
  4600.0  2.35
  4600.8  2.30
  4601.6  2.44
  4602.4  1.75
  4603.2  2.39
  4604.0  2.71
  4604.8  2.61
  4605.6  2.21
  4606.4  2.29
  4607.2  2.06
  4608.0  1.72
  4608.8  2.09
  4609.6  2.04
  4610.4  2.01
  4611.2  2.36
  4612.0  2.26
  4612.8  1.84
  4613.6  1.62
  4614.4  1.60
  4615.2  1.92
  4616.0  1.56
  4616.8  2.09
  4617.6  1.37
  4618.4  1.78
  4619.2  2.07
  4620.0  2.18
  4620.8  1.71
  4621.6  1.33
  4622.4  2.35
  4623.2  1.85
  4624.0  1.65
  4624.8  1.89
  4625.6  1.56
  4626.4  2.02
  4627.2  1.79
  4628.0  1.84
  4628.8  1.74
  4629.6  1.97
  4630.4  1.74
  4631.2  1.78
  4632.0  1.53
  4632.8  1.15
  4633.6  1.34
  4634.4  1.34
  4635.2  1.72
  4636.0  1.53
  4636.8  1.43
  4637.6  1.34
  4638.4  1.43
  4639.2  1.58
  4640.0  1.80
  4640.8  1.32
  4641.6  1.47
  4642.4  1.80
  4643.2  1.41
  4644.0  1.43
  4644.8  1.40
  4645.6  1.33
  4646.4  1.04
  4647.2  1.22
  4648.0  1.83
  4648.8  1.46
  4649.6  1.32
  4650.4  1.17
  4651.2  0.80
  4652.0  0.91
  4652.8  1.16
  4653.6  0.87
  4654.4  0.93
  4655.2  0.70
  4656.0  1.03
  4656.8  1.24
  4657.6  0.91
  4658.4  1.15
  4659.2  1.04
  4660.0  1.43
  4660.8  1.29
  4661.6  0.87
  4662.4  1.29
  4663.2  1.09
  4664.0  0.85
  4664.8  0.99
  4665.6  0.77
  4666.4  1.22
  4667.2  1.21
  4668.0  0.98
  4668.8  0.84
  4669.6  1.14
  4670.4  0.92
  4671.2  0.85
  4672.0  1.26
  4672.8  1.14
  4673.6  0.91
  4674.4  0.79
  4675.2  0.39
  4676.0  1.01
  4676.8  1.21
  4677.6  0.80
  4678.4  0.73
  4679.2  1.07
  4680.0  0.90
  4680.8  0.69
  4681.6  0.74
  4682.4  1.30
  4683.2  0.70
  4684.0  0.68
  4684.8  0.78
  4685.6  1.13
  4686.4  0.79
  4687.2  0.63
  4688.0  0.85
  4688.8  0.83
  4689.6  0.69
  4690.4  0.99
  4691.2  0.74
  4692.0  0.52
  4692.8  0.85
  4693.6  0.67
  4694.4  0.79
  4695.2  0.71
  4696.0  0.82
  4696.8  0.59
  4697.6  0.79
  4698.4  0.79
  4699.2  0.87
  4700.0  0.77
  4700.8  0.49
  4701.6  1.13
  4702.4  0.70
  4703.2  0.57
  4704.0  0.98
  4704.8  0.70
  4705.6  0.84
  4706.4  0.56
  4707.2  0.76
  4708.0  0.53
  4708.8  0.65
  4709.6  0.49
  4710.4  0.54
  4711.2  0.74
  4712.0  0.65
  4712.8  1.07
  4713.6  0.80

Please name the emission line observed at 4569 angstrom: C IV 1549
